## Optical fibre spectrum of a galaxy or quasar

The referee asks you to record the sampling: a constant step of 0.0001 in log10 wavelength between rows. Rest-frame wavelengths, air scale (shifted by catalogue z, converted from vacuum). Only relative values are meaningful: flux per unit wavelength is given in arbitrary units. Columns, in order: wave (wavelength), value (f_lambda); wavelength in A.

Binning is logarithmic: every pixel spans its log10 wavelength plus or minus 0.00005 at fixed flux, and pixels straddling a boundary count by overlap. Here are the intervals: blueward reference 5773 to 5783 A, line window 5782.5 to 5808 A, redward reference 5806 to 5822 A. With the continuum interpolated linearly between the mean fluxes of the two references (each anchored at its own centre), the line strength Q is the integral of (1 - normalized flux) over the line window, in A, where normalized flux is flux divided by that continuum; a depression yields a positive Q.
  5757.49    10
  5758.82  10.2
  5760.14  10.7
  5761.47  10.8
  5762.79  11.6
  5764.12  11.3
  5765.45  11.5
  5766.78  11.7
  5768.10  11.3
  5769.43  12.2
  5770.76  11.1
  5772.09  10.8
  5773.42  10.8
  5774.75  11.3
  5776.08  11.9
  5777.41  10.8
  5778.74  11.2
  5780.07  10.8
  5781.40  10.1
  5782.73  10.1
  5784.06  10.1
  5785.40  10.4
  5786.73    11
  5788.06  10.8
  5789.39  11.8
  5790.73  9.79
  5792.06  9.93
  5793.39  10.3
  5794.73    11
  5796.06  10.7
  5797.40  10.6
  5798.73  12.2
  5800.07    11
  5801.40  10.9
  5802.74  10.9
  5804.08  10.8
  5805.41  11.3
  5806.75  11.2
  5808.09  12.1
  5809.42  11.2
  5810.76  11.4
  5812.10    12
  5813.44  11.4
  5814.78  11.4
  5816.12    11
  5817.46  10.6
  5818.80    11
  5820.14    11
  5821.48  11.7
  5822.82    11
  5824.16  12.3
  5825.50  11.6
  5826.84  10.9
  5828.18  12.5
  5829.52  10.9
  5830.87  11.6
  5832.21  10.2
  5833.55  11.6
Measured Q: 0.7 A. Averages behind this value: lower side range 10.9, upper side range 11.3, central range 10.8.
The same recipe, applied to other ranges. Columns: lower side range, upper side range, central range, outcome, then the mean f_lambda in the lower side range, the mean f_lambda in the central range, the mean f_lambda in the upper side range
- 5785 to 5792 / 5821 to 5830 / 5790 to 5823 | 0.2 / 10.7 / 11.1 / 11.6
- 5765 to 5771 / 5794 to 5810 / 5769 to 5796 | 1.5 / 11.6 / 10.8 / 11.2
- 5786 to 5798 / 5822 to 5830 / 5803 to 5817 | -0.3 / 10.7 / 11.4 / 11.6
